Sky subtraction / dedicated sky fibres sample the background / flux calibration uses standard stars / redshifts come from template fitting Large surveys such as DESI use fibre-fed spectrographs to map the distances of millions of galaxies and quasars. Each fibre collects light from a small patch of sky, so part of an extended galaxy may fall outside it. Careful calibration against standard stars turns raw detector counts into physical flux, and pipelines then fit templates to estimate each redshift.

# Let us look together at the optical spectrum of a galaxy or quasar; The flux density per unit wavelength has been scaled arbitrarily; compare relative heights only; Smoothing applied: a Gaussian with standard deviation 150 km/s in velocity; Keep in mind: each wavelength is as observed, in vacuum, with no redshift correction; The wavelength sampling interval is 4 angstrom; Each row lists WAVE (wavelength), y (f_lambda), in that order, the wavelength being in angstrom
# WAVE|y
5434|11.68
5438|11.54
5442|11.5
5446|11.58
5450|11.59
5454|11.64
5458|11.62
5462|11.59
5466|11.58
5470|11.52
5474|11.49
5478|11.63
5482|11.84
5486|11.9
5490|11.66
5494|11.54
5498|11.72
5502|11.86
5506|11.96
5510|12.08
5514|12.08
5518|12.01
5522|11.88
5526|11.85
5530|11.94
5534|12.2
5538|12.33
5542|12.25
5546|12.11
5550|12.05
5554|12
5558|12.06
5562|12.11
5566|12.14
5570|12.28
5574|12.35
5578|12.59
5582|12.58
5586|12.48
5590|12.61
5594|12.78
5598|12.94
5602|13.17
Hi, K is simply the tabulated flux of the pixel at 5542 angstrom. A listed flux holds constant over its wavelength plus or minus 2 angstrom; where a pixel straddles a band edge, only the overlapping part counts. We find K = 12.25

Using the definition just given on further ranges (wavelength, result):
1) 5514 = 12.08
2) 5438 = 11.54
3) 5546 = 12.11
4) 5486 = 11.9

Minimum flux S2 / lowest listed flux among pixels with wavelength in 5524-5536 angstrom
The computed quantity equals 11.85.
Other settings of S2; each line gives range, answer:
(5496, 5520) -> 11.72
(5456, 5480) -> 11.49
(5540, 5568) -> 12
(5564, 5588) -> 12.14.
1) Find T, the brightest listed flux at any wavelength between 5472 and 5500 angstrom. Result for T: 11.9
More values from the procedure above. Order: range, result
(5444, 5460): 11.64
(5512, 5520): 12.08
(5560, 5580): 12.59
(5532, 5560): 12.33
